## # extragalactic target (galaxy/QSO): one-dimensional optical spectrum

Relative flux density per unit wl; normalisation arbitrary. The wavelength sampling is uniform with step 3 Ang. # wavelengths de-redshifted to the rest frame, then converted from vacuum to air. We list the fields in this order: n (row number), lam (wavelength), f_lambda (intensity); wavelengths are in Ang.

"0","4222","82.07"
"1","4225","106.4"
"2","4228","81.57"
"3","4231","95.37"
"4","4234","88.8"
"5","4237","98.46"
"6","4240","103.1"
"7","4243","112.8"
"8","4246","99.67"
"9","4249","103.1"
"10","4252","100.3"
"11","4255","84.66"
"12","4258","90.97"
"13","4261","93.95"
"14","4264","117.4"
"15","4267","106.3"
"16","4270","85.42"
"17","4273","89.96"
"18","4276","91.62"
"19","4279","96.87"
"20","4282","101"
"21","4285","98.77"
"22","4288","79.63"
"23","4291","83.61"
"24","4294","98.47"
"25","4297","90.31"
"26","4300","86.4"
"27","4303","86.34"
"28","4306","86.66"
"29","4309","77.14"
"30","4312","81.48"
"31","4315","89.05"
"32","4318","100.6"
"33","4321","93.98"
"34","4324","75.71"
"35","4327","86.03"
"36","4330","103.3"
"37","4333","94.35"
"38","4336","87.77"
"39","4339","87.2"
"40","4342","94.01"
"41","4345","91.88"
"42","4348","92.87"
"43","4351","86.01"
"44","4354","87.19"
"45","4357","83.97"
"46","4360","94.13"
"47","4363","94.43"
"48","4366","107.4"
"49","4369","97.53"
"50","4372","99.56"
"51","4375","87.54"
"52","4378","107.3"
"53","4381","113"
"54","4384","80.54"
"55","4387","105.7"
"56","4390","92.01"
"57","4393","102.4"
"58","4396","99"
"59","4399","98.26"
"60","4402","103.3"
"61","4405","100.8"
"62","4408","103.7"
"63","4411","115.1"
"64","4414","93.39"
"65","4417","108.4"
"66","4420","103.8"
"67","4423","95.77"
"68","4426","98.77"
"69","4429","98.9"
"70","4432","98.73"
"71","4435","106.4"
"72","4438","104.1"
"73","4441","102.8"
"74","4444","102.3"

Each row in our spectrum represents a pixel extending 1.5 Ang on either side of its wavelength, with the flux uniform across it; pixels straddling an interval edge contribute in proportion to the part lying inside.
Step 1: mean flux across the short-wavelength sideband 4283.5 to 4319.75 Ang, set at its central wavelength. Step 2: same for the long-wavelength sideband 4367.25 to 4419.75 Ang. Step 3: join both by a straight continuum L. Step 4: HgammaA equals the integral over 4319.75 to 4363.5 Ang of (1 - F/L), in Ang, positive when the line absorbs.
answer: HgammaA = 1.6 Ang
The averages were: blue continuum 88.2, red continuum 101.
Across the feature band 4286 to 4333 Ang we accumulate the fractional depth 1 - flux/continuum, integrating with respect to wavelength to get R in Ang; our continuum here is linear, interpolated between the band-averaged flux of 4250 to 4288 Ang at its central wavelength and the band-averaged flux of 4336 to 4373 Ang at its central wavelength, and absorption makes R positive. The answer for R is 3.0 Ang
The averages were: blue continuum 95.9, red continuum 92.7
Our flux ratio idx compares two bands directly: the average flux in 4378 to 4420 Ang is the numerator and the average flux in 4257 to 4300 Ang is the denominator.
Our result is 1.1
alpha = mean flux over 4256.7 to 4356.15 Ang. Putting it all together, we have 91.2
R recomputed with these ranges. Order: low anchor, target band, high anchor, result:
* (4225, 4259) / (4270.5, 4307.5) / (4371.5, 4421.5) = 2.8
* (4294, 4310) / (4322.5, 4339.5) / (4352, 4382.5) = 0.4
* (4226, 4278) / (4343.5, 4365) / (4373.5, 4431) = 1.9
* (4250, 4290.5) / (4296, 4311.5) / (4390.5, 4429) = 1.9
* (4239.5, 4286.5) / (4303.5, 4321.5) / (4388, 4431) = 2.1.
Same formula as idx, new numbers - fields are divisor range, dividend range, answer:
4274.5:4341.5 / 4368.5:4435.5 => 1.12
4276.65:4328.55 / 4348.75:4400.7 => 1.08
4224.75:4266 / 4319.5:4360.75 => 0.91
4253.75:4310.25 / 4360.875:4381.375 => 1.09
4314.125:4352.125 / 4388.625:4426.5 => 1.11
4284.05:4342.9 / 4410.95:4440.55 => 1.14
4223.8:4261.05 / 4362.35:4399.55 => 1.02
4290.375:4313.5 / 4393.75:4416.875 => 1.18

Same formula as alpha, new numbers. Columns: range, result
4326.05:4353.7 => 91.4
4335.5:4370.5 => 92.2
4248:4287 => 96.6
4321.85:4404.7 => 94.6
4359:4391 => 98.3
